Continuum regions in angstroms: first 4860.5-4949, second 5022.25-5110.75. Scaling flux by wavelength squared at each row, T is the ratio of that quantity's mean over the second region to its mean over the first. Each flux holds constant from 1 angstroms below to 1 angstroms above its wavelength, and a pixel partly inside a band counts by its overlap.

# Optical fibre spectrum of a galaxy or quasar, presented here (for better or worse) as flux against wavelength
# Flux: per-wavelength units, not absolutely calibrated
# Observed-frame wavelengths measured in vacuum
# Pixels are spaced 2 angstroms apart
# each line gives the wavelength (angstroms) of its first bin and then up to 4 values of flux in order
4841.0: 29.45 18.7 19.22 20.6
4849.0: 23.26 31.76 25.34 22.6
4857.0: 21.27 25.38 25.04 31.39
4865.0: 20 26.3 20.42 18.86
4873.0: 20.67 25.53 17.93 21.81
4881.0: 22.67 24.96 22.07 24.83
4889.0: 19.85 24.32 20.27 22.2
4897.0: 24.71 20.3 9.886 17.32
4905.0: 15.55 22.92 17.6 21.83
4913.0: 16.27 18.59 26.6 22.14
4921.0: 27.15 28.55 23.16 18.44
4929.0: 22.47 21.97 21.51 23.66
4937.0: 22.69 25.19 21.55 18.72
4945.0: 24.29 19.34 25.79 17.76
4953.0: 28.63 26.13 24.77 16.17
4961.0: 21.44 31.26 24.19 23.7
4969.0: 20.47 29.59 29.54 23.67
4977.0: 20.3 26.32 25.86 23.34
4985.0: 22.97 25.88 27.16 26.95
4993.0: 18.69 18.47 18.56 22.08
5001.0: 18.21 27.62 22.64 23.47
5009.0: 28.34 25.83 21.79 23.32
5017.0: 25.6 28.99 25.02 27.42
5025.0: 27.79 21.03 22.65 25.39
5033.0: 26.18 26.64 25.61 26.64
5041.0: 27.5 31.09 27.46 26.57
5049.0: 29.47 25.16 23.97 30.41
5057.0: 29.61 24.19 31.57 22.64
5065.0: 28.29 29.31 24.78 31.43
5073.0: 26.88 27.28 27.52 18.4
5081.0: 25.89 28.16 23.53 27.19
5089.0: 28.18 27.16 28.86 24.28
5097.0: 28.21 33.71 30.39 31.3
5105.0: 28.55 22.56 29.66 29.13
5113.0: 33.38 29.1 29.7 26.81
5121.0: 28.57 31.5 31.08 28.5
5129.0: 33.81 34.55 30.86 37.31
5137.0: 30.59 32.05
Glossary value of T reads 1.32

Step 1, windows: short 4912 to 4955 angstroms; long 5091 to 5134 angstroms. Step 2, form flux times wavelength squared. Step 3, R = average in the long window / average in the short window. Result 1.41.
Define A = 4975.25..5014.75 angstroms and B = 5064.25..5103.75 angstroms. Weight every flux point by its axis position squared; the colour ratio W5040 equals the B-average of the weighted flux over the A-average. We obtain 1.22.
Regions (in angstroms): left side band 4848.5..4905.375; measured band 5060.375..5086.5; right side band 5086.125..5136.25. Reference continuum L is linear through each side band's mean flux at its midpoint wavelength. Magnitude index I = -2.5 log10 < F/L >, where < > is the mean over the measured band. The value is 0.08 mag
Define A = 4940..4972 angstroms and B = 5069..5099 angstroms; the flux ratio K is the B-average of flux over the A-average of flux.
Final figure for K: 1.1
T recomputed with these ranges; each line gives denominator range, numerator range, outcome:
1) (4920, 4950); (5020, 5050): 1.20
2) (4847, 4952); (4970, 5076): 1.21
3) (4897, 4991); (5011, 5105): 1.24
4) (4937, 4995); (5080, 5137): 1.31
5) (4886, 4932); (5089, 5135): 1.52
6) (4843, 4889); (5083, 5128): 1.37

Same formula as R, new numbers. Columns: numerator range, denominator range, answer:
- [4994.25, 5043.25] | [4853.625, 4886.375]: 1.14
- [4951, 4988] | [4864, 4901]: 1.17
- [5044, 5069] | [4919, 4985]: 1.20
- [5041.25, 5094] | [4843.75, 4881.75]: 1.27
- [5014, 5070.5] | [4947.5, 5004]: 1.15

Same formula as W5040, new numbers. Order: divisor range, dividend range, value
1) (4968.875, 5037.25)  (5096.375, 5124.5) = 1.26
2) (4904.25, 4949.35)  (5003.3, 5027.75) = 1.19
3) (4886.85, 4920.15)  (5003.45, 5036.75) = 1.31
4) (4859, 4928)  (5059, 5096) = 1.32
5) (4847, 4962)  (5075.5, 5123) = 1.35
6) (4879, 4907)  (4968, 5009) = 1.18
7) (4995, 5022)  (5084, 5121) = 1.24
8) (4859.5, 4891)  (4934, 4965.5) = 1.04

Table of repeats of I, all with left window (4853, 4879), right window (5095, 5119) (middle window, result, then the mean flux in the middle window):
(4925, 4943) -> 0.126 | 22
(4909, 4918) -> 0.184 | 20.5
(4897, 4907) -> 0.348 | 17.4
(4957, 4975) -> 0.048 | 24.5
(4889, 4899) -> 0.067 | 22.3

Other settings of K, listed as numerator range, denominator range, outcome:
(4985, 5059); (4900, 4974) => 1.13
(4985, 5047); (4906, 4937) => 1.12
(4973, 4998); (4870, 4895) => 1.07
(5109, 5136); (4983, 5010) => 1.34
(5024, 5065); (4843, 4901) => 1.17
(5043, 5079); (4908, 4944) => 1.23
